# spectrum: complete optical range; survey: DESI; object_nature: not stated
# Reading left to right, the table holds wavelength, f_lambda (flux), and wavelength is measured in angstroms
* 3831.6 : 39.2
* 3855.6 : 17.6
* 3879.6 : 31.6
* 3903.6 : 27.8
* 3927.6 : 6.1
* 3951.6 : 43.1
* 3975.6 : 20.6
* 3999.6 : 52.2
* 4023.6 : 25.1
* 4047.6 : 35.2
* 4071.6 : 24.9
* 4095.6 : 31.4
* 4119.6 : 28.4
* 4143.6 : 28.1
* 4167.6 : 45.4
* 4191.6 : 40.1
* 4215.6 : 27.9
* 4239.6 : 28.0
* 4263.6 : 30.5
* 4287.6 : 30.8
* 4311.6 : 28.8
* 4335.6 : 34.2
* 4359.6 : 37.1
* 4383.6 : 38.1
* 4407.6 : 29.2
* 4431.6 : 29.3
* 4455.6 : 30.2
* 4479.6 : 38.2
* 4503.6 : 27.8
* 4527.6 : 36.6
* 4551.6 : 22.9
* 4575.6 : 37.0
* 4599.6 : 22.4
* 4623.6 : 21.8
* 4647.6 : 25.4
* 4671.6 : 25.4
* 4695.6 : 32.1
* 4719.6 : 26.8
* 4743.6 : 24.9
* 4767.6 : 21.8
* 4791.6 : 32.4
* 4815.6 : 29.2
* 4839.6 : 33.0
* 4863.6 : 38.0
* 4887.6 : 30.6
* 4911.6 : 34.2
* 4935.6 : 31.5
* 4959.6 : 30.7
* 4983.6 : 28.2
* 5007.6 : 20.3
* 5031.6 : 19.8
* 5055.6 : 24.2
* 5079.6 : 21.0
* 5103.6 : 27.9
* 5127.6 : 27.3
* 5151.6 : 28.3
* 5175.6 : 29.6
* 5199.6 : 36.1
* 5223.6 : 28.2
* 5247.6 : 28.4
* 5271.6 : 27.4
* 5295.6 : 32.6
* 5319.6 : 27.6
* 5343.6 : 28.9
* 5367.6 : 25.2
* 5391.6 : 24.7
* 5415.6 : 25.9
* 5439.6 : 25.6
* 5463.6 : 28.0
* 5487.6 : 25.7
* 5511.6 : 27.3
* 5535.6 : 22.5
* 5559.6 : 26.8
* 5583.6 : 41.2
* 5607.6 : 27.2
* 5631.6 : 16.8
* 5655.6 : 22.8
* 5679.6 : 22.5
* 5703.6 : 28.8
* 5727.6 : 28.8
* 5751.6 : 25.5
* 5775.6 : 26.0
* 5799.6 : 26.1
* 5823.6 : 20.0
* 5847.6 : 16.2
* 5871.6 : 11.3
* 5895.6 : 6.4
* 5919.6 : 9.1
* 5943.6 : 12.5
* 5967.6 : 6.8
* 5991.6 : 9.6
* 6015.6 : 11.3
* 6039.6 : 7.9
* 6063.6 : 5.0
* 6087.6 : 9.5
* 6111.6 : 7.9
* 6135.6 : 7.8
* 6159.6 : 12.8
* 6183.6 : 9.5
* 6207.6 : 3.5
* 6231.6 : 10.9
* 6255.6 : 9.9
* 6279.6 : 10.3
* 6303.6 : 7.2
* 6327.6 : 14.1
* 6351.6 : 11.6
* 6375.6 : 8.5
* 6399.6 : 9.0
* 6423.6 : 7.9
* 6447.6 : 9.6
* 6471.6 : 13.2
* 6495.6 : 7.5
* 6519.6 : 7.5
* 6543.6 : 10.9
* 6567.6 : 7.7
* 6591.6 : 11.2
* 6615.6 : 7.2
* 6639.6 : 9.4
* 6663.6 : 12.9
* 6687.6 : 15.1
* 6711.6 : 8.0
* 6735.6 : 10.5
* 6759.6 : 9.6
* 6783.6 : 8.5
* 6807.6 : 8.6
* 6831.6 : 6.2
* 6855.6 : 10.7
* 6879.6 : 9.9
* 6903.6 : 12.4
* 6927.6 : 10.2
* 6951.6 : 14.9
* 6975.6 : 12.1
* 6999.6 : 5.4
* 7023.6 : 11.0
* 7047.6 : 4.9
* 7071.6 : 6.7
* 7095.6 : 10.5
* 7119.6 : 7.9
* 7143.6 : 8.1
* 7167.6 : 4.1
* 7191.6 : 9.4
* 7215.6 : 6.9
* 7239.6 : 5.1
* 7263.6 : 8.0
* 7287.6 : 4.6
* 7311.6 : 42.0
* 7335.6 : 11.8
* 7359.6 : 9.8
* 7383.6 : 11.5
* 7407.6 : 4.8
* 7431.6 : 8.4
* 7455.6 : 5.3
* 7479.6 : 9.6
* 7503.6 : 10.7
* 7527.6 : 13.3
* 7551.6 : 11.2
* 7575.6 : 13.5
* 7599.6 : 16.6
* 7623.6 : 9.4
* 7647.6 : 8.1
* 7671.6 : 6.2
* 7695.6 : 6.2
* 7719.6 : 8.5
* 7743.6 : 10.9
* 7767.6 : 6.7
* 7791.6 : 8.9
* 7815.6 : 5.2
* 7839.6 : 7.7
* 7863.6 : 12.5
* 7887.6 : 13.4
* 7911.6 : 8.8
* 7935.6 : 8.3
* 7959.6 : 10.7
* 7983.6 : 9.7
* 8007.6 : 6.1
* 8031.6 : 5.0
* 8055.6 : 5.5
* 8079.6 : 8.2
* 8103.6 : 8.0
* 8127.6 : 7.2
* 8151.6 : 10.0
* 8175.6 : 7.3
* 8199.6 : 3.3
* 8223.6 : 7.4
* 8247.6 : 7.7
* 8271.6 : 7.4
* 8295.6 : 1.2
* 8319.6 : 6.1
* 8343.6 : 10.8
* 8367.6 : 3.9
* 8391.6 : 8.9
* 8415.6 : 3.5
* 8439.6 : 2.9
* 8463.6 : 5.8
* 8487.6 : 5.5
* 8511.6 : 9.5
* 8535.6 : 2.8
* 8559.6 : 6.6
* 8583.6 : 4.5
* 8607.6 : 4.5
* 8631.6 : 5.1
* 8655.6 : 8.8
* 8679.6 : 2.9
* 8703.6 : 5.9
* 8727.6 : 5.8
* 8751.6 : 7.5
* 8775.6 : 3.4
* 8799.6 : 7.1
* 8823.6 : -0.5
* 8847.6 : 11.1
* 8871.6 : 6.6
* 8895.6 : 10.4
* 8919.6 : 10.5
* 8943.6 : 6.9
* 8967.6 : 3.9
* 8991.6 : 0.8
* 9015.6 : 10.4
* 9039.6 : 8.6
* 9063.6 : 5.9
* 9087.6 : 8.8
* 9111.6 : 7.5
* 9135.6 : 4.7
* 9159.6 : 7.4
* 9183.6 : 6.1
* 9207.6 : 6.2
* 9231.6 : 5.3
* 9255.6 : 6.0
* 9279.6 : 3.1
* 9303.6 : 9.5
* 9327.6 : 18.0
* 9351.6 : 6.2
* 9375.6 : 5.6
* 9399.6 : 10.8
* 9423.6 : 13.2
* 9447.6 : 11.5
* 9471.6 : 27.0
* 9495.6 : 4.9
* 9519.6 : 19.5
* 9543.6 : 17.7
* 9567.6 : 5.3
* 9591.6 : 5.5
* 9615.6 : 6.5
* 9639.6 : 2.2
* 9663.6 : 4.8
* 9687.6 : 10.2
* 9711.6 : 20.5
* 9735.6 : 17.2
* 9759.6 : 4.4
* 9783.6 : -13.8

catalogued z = 0.96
